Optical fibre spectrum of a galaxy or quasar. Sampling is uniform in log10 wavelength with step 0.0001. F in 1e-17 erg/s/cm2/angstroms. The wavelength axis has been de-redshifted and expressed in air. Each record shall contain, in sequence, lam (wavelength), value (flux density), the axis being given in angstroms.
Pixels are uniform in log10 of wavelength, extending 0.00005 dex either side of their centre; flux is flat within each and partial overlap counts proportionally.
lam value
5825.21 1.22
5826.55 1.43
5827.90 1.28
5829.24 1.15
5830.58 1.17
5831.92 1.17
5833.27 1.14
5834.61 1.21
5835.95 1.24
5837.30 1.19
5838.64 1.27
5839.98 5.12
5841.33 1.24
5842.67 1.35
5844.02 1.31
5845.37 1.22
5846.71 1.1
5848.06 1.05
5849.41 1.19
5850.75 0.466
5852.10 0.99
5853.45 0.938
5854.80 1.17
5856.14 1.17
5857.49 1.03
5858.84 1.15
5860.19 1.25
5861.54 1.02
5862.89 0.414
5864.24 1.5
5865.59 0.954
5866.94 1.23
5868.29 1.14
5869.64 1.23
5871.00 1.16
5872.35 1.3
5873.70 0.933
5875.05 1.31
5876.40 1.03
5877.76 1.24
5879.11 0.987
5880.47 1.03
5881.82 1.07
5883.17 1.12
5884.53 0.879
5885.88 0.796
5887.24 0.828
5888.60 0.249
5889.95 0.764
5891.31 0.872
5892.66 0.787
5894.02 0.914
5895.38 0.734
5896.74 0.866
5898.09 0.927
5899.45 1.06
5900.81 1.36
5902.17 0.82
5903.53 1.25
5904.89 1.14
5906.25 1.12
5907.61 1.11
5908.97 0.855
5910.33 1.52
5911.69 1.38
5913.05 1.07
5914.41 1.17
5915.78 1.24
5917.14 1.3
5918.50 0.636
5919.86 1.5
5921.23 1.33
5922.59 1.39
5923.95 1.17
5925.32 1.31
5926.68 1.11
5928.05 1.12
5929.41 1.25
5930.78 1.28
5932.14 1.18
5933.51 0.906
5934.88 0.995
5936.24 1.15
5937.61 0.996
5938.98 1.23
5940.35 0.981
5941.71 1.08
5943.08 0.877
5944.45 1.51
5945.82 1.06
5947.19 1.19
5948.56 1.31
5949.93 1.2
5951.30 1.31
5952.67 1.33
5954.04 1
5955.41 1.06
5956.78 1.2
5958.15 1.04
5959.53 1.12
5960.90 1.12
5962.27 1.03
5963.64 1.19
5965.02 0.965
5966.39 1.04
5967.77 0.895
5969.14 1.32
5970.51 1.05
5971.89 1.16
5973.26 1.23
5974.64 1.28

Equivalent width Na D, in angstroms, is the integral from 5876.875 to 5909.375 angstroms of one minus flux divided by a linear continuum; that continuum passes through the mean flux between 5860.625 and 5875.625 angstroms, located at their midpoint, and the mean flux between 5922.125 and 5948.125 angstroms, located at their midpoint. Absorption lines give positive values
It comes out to 5.00 angstroms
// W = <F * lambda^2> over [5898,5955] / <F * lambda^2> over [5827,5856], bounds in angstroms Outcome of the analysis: 0.90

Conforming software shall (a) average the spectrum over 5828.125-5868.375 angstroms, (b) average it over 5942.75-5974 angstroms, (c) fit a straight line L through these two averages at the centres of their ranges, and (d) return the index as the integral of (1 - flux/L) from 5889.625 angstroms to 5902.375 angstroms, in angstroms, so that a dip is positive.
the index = 3.0 angstroms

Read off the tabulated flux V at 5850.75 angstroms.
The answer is 0.466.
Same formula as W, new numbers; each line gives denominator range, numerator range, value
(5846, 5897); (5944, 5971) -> 1.18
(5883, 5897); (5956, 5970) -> 1.42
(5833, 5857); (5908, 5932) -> 0.92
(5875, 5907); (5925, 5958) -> 1.22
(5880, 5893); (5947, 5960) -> 1.44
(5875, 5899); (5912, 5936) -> 1.32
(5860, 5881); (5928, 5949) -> 1.05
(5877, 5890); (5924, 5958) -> 1.30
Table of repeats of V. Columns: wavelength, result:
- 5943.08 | 0.877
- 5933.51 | 0.906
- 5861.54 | 1.02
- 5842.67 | 1.35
